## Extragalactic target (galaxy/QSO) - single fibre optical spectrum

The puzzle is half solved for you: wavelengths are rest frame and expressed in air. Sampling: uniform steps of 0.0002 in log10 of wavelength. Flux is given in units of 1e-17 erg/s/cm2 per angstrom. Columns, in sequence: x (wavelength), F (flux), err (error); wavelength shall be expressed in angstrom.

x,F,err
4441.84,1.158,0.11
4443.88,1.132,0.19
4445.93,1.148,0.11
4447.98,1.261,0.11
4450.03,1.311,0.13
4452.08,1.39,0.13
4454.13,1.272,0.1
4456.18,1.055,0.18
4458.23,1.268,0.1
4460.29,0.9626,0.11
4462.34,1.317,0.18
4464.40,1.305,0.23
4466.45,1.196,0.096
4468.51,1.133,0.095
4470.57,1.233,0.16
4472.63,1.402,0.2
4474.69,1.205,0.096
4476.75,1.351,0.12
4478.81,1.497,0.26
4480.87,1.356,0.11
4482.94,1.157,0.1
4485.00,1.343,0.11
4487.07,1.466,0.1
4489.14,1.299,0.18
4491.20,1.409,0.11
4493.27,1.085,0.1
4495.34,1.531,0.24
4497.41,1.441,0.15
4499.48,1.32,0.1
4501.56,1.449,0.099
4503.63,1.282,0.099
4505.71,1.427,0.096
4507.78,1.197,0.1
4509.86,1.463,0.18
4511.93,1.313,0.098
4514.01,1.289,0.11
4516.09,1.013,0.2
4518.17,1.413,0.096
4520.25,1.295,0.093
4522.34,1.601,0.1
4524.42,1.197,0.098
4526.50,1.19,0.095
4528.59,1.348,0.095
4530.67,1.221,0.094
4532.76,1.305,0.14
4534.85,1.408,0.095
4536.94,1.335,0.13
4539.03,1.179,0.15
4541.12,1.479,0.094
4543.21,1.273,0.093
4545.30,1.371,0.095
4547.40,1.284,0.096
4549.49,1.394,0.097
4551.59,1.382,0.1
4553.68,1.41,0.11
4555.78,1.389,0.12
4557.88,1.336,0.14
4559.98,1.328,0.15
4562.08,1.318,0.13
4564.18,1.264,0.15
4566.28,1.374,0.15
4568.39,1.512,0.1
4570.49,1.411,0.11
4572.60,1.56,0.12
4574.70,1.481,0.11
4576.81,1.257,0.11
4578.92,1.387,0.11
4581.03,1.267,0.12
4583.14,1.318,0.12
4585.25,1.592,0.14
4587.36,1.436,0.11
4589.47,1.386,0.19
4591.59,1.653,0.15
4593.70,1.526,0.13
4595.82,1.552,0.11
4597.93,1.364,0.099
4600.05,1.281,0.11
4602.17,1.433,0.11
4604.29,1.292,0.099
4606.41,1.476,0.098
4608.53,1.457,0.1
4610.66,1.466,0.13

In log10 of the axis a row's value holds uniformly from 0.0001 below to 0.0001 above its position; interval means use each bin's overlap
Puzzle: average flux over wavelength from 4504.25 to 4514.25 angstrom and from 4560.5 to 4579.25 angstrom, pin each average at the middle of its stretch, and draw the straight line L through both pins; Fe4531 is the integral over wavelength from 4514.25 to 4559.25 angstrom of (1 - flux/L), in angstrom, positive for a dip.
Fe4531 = 1.33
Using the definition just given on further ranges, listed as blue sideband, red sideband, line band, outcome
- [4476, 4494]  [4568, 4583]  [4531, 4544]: 0.4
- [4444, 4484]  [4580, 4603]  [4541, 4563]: 0.4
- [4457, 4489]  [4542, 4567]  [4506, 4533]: 0.3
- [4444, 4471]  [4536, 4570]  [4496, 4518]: -0.7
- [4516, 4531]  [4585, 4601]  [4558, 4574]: 0.1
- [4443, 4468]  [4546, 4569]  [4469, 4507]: -2.4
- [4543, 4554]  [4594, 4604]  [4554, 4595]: -0.9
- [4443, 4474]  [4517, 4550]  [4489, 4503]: -0.9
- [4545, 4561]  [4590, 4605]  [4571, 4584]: 0.2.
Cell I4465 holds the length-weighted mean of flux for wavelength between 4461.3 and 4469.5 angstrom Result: 1.24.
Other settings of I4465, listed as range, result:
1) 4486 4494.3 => 1.31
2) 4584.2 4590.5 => 1.47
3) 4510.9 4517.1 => 1.21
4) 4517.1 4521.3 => 1.35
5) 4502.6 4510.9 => 1.34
